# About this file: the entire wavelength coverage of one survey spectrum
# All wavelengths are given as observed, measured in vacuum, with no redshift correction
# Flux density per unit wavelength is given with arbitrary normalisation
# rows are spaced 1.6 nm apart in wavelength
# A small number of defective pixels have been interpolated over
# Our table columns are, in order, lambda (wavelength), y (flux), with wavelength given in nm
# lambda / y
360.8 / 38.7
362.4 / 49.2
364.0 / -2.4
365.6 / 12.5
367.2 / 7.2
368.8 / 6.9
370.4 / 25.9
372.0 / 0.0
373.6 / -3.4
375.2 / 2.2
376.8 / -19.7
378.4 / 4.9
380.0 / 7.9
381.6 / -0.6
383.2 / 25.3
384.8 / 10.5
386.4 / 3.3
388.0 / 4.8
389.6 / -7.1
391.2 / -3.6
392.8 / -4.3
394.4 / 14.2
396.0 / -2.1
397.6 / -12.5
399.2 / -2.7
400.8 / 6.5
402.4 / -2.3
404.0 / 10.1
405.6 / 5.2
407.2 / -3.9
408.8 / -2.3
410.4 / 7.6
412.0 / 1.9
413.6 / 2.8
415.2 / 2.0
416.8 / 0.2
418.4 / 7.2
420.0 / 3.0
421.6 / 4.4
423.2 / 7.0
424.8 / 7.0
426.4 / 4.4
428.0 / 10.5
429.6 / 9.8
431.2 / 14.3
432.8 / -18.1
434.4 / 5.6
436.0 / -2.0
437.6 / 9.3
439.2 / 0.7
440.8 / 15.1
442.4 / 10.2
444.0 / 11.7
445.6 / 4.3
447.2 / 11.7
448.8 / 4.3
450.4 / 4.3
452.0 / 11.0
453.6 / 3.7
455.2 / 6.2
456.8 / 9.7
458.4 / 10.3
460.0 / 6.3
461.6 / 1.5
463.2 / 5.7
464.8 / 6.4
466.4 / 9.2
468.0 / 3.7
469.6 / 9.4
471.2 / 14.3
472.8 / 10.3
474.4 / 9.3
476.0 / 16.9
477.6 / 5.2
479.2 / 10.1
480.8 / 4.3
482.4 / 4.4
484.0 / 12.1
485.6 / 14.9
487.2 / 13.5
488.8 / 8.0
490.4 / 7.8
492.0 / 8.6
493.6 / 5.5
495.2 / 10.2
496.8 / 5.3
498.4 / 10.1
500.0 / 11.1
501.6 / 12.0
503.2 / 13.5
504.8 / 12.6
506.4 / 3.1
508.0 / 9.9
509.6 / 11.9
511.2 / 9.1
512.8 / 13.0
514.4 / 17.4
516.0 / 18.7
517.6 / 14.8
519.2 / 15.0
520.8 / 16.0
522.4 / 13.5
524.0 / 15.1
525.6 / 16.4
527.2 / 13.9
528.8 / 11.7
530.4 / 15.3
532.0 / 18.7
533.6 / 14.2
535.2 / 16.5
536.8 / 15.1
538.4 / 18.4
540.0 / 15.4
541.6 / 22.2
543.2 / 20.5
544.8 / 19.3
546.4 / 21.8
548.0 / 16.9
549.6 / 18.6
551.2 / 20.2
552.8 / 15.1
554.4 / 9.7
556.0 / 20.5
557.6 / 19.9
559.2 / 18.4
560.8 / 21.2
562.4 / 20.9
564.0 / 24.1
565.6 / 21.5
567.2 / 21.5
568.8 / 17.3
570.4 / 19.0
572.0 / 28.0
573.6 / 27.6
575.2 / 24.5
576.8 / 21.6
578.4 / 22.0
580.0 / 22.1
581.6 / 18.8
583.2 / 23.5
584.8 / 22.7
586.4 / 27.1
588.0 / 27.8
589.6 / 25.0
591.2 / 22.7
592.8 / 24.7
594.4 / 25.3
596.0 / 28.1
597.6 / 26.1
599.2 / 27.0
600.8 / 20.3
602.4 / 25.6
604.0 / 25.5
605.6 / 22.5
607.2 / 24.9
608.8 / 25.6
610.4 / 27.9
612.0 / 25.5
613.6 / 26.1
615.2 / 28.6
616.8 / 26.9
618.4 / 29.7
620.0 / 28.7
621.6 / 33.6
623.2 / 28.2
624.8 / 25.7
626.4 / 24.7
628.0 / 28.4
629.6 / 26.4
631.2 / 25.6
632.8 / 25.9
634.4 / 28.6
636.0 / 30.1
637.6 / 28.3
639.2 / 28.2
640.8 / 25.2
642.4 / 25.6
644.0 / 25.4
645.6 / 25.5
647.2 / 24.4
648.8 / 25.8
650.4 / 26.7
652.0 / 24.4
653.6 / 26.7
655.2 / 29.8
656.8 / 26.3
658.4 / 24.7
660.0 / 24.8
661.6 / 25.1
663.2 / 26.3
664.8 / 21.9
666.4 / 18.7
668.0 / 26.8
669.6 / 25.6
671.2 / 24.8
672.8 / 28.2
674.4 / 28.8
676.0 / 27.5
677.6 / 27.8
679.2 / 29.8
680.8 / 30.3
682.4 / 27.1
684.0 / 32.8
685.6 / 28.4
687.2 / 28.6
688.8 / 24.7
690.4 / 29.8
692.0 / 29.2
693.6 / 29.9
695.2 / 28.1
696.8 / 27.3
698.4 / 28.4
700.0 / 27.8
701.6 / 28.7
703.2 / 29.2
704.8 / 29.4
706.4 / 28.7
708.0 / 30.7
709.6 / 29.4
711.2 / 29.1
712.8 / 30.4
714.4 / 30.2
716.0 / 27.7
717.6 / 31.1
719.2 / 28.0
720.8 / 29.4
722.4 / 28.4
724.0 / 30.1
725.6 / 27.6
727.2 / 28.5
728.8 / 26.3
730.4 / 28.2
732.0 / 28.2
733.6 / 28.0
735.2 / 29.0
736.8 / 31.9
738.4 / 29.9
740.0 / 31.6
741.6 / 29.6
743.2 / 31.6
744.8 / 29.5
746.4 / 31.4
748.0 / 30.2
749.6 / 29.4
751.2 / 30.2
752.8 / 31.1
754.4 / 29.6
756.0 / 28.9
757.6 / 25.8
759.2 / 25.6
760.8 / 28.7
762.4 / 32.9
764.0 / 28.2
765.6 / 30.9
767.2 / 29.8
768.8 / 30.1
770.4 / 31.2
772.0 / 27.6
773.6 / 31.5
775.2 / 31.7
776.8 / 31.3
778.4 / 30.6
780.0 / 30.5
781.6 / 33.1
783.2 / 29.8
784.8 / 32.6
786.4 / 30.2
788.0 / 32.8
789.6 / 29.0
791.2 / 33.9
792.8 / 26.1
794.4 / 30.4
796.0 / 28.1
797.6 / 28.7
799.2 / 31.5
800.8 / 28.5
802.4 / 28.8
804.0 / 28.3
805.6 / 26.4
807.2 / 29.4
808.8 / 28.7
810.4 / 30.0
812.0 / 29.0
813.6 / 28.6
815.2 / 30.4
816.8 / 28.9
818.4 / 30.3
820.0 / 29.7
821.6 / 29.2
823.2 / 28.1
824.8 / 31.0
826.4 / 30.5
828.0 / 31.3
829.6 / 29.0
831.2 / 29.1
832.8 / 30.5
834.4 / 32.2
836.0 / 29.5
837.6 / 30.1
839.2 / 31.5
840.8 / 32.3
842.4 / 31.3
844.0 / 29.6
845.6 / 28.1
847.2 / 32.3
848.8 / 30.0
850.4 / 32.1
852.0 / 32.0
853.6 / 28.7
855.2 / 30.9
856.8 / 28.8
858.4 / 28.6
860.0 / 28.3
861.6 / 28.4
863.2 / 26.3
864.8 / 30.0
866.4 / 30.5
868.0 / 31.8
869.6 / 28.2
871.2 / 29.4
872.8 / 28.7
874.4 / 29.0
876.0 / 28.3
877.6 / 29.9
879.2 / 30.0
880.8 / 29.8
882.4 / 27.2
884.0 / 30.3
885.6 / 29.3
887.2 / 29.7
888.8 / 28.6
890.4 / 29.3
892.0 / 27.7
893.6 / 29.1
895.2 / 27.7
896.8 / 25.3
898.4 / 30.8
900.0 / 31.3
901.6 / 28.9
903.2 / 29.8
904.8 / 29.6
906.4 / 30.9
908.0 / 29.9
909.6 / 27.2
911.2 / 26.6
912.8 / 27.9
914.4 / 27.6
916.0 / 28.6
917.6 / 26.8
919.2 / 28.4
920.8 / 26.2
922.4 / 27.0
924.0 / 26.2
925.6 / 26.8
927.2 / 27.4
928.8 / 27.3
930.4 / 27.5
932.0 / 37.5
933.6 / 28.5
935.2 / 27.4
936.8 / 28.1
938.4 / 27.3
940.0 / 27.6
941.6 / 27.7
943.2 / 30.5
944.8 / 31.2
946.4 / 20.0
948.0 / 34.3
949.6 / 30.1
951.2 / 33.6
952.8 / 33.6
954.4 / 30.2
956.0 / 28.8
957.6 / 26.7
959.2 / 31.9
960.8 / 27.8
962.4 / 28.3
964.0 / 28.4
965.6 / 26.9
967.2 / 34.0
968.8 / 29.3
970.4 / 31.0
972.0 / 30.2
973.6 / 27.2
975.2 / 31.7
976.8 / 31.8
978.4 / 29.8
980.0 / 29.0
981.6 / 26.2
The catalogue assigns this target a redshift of 0.287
